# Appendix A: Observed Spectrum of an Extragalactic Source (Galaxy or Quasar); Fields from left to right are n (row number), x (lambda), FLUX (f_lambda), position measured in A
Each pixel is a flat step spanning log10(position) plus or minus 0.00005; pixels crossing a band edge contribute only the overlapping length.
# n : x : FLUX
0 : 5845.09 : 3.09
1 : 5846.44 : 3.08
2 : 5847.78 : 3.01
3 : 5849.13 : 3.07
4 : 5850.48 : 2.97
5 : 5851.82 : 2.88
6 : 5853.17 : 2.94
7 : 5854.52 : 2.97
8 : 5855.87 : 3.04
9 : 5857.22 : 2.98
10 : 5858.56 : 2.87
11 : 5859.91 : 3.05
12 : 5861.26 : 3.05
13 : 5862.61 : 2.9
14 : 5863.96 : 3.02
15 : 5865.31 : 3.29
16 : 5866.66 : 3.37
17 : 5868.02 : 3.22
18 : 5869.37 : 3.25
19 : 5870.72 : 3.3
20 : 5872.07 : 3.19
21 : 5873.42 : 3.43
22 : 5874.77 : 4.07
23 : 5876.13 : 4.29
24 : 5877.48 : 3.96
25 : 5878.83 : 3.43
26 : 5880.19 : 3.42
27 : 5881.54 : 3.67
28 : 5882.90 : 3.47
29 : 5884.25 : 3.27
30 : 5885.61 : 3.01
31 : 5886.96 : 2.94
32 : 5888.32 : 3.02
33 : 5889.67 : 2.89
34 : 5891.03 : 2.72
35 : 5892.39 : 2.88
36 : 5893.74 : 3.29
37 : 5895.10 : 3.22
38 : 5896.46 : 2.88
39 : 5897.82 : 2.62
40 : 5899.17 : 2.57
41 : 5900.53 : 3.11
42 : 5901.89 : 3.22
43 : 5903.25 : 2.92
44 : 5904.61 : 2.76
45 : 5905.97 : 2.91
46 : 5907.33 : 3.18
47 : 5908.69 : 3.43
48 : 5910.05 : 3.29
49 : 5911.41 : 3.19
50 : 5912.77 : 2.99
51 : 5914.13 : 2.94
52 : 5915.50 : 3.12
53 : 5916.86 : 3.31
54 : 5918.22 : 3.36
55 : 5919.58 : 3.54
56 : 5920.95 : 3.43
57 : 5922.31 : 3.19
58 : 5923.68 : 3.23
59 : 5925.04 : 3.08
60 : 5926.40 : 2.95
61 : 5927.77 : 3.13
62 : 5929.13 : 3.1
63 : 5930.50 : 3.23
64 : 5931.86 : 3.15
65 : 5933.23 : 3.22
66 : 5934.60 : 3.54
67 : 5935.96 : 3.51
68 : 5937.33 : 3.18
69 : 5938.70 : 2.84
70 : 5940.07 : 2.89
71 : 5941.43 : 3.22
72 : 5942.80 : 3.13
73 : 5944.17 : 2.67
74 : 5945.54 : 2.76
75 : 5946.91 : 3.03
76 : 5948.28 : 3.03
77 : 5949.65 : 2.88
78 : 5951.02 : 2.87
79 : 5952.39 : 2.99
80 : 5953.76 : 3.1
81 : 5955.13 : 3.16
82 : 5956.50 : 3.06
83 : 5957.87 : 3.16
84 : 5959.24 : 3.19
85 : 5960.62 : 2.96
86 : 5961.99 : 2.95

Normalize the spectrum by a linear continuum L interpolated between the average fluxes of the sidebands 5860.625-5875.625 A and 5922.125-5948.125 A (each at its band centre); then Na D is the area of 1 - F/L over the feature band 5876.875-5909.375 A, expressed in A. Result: 1.1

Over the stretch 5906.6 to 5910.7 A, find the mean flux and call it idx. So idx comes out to 3.3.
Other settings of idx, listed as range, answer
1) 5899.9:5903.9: 3.08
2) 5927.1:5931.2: 3.16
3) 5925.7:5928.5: 3.05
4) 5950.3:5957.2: 3.04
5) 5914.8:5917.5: 3.21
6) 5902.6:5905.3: 2.84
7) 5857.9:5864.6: 2.98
